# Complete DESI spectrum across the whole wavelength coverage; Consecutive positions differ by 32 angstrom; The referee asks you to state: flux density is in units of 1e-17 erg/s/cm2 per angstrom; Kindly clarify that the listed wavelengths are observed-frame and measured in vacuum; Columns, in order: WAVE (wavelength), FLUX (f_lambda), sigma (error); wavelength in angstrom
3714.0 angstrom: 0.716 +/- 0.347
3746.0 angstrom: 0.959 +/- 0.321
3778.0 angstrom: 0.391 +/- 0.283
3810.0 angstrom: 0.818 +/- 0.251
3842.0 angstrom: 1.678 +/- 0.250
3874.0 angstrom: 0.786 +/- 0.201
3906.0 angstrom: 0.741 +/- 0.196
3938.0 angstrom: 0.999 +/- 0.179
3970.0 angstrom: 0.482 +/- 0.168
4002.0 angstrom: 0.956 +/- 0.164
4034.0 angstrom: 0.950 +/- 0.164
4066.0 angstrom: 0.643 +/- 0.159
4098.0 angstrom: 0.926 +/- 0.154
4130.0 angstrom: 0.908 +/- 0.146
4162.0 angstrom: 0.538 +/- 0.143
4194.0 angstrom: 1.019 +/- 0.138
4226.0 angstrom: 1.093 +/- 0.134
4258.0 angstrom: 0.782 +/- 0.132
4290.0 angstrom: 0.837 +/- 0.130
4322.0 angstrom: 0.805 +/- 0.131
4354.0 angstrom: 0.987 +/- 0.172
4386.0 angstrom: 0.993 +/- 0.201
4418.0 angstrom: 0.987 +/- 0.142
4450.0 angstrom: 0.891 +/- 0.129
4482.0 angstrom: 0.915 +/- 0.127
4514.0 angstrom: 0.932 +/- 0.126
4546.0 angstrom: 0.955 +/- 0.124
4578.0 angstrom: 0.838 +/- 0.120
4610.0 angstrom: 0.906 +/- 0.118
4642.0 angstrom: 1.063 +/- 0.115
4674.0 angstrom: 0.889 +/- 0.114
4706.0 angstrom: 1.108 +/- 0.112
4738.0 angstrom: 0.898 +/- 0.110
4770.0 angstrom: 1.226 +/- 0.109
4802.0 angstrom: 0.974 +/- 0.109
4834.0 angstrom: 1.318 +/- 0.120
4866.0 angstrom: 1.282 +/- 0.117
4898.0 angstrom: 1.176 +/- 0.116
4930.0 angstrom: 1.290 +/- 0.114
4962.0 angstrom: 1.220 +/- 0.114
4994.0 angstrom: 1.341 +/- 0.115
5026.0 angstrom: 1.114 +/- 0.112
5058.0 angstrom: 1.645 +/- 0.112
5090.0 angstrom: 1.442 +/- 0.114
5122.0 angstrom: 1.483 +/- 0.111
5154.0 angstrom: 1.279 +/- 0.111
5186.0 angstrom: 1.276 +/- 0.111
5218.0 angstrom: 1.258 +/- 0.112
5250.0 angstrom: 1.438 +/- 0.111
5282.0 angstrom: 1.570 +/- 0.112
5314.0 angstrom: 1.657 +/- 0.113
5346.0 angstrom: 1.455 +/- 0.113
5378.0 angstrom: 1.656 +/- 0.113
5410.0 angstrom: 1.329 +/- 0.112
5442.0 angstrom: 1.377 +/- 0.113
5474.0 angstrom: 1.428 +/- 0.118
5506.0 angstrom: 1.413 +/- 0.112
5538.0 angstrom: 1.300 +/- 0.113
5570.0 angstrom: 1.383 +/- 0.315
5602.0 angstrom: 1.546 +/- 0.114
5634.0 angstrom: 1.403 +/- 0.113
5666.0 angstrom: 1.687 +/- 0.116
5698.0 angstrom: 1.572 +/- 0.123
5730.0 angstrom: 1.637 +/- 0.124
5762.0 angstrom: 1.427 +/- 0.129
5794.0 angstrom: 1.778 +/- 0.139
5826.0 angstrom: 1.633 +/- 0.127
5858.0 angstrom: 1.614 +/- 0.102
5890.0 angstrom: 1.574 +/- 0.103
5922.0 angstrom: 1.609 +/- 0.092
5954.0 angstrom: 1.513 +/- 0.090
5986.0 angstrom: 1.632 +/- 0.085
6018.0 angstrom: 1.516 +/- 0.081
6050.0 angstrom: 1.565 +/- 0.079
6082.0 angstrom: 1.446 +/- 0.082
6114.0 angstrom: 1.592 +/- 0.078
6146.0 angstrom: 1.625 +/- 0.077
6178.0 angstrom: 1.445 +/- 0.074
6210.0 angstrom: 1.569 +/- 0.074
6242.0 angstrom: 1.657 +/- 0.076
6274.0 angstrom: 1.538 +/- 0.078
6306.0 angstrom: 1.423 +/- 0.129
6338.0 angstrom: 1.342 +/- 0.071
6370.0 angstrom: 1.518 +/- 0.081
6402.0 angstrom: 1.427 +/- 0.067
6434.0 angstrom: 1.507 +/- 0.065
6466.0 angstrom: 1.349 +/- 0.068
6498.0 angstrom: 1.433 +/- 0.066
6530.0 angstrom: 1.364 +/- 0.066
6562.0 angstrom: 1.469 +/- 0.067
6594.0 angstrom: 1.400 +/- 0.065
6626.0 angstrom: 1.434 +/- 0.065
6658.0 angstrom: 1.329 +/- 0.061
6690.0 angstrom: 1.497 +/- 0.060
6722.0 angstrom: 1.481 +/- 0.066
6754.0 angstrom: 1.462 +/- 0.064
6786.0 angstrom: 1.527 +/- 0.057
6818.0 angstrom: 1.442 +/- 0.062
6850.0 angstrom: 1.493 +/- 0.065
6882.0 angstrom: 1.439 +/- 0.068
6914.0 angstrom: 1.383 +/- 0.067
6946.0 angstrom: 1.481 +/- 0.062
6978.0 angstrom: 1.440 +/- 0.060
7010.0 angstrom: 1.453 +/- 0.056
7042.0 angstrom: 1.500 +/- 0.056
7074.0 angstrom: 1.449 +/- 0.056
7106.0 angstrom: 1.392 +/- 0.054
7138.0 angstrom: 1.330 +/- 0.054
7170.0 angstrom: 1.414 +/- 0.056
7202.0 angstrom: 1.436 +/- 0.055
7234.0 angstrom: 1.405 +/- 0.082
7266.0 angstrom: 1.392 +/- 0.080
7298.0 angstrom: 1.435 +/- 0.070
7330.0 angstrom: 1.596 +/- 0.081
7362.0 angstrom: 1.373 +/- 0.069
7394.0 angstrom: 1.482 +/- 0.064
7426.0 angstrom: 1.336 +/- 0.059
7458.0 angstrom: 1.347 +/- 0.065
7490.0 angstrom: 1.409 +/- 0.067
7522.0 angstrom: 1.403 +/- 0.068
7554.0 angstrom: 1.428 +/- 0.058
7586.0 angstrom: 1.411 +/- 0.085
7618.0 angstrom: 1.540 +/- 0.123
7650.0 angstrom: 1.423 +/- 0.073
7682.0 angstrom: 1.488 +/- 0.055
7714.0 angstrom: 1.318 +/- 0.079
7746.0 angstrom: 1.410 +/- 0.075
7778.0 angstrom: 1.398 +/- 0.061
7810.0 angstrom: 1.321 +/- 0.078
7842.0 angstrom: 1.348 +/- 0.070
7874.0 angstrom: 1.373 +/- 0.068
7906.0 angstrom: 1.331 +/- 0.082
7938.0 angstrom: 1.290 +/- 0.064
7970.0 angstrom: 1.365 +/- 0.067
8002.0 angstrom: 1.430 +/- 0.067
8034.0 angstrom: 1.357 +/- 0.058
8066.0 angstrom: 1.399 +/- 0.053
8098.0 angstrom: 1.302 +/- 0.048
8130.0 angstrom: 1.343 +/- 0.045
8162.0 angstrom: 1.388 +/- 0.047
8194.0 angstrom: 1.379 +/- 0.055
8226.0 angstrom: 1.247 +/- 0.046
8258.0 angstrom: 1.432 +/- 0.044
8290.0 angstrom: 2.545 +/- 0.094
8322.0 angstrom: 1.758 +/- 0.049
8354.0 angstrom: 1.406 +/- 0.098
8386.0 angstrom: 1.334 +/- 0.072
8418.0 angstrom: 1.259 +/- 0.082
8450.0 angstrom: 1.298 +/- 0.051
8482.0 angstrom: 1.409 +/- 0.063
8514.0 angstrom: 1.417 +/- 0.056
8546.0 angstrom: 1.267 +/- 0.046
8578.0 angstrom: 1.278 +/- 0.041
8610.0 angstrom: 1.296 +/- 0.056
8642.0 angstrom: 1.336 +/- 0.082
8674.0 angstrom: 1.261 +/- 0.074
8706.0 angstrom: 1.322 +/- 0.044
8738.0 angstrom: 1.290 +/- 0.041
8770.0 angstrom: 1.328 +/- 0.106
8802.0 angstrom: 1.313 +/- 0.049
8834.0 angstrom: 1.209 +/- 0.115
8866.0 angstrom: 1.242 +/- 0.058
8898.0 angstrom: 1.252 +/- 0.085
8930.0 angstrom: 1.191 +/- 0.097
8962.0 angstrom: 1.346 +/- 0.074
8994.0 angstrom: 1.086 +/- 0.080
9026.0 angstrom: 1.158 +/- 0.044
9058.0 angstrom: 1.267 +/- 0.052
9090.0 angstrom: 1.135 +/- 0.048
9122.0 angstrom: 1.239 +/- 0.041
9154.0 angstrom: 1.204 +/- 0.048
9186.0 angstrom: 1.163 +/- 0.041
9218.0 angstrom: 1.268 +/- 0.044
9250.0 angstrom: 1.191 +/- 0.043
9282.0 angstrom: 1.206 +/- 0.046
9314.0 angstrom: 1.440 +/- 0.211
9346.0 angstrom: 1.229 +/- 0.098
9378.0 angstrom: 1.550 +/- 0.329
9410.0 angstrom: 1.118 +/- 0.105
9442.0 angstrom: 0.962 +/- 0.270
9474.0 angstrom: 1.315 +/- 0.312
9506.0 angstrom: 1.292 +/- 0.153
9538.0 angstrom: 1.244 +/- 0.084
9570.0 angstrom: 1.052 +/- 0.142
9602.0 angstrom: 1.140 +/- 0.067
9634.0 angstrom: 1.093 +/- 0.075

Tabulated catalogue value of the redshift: 0.264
